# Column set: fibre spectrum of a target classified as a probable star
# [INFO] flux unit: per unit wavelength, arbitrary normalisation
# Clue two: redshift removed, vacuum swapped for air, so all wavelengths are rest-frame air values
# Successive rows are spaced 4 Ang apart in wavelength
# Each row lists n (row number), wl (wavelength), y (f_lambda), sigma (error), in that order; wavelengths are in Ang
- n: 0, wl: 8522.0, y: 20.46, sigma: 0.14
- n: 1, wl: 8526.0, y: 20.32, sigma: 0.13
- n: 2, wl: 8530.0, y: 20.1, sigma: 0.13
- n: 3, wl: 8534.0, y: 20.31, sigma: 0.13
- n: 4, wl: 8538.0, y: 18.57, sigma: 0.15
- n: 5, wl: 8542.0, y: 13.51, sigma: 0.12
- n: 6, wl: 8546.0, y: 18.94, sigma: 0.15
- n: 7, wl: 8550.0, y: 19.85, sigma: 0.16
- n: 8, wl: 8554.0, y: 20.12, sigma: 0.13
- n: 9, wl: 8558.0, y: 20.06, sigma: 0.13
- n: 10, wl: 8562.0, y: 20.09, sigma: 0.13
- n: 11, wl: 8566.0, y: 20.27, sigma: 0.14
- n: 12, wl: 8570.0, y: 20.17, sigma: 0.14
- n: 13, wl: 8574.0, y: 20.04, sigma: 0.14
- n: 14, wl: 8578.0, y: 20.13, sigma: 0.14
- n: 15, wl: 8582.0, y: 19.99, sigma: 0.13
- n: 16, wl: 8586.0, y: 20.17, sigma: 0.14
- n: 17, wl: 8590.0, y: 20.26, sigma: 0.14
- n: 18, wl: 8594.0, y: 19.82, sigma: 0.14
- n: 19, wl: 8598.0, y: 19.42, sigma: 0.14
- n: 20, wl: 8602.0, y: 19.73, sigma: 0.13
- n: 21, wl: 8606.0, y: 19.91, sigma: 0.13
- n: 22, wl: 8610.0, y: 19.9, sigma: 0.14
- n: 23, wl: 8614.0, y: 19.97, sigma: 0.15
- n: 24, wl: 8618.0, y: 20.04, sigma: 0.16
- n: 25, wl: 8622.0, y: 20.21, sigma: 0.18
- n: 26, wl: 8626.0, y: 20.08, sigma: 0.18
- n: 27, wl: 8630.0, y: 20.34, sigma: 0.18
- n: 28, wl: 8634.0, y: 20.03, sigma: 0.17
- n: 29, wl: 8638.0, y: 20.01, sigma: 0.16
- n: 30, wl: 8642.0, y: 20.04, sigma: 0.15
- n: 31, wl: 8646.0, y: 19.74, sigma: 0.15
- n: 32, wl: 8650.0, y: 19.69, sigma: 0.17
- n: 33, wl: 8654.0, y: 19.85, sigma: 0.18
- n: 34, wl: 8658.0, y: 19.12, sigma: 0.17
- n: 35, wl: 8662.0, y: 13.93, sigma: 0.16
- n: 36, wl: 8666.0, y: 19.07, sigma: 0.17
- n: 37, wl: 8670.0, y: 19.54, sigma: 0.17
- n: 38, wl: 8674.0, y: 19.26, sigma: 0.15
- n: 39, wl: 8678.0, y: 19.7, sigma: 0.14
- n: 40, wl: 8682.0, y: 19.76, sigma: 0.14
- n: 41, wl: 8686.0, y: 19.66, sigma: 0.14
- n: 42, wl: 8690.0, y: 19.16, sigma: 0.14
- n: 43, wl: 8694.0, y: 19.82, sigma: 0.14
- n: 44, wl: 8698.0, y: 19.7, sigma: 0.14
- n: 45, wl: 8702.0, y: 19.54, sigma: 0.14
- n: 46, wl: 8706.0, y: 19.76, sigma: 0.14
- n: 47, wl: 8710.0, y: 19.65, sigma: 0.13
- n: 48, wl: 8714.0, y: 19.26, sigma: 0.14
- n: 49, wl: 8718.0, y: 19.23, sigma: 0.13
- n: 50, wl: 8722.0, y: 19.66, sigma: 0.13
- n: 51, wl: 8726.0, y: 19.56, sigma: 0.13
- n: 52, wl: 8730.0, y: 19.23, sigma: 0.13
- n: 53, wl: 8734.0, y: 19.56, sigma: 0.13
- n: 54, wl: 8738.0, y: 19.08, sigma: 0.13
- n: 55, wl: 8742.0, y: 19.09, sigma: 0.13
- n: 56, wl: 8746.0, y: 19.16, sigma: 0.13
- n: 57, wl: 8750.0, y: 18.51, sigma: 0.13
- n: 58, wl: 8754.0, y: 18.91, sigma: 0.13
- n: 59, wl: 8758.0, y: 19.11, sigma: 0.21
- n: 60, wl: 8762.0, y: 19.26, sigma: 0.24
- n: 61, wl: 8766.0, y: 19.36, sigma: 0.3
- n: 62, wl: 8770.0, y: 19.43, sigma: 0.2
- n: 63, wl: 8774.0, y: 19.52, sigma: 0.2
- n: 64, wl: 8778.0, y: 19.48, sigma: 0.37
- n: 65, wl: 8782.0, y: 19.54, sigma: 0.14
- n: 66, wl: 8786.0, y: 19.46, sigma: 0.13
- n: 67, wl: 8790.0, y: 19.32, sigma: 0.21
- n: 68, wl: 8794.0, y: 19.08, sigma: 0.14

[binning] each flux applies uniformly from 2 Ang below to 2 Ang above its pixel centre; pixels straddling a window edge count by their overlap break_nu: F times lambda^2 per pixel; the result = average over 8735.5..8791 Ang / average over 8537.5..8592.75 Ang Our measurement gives 1.03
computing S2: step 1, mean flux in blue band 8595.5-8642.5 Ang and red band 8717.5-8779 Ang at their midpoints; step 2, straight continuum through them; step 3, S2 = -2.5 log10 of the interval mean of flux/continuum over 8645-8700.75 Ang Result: 0.03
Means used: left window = 20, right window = 19.3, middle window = 19.1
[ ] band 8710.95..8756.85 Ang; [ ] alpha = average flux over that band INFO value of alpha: 19.2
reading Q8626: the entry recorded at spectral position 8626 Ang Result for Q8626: 20.08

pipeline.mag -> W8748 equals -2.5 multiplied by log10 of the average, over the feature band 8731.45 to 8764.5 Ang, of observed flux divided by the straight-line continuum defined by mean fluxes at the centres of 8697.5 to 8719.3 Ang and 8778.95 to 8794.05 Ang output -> 0.02 mag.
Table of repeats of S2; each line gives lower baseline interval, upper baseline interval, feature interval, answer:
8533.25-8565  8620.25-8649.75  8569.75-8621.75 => -0.024 mag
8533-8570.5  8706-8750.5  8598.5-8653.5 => -0.042 mag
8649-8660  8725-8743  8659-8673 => 0.102 mag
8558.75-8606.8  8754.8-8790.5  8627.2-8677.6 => 0.029 mag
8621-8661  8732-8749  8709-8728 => -0.009 mag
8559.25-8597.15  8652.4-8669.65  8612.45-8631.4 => -0.061 mag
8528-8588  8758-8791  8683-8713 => -0.010 mag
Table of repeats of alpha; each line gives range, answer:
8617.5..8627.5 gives 20.1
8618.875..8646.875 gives 20.1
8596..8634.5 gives 20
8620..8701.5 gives 19.4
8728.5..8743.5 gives 19.2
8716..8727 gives 19.5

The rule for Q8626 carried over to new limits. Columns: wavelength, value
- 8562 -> 20.09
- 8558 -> 20.06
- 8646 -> 19.74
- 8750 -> 18.51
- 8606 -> 19.91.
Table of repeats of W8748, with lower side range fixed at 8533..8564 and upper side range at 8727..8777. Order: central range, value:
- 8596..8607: -0.039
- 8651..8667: 0.060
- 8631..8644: -0.057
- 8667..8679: -0.021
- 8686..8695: -0.022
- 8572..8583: -0.063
